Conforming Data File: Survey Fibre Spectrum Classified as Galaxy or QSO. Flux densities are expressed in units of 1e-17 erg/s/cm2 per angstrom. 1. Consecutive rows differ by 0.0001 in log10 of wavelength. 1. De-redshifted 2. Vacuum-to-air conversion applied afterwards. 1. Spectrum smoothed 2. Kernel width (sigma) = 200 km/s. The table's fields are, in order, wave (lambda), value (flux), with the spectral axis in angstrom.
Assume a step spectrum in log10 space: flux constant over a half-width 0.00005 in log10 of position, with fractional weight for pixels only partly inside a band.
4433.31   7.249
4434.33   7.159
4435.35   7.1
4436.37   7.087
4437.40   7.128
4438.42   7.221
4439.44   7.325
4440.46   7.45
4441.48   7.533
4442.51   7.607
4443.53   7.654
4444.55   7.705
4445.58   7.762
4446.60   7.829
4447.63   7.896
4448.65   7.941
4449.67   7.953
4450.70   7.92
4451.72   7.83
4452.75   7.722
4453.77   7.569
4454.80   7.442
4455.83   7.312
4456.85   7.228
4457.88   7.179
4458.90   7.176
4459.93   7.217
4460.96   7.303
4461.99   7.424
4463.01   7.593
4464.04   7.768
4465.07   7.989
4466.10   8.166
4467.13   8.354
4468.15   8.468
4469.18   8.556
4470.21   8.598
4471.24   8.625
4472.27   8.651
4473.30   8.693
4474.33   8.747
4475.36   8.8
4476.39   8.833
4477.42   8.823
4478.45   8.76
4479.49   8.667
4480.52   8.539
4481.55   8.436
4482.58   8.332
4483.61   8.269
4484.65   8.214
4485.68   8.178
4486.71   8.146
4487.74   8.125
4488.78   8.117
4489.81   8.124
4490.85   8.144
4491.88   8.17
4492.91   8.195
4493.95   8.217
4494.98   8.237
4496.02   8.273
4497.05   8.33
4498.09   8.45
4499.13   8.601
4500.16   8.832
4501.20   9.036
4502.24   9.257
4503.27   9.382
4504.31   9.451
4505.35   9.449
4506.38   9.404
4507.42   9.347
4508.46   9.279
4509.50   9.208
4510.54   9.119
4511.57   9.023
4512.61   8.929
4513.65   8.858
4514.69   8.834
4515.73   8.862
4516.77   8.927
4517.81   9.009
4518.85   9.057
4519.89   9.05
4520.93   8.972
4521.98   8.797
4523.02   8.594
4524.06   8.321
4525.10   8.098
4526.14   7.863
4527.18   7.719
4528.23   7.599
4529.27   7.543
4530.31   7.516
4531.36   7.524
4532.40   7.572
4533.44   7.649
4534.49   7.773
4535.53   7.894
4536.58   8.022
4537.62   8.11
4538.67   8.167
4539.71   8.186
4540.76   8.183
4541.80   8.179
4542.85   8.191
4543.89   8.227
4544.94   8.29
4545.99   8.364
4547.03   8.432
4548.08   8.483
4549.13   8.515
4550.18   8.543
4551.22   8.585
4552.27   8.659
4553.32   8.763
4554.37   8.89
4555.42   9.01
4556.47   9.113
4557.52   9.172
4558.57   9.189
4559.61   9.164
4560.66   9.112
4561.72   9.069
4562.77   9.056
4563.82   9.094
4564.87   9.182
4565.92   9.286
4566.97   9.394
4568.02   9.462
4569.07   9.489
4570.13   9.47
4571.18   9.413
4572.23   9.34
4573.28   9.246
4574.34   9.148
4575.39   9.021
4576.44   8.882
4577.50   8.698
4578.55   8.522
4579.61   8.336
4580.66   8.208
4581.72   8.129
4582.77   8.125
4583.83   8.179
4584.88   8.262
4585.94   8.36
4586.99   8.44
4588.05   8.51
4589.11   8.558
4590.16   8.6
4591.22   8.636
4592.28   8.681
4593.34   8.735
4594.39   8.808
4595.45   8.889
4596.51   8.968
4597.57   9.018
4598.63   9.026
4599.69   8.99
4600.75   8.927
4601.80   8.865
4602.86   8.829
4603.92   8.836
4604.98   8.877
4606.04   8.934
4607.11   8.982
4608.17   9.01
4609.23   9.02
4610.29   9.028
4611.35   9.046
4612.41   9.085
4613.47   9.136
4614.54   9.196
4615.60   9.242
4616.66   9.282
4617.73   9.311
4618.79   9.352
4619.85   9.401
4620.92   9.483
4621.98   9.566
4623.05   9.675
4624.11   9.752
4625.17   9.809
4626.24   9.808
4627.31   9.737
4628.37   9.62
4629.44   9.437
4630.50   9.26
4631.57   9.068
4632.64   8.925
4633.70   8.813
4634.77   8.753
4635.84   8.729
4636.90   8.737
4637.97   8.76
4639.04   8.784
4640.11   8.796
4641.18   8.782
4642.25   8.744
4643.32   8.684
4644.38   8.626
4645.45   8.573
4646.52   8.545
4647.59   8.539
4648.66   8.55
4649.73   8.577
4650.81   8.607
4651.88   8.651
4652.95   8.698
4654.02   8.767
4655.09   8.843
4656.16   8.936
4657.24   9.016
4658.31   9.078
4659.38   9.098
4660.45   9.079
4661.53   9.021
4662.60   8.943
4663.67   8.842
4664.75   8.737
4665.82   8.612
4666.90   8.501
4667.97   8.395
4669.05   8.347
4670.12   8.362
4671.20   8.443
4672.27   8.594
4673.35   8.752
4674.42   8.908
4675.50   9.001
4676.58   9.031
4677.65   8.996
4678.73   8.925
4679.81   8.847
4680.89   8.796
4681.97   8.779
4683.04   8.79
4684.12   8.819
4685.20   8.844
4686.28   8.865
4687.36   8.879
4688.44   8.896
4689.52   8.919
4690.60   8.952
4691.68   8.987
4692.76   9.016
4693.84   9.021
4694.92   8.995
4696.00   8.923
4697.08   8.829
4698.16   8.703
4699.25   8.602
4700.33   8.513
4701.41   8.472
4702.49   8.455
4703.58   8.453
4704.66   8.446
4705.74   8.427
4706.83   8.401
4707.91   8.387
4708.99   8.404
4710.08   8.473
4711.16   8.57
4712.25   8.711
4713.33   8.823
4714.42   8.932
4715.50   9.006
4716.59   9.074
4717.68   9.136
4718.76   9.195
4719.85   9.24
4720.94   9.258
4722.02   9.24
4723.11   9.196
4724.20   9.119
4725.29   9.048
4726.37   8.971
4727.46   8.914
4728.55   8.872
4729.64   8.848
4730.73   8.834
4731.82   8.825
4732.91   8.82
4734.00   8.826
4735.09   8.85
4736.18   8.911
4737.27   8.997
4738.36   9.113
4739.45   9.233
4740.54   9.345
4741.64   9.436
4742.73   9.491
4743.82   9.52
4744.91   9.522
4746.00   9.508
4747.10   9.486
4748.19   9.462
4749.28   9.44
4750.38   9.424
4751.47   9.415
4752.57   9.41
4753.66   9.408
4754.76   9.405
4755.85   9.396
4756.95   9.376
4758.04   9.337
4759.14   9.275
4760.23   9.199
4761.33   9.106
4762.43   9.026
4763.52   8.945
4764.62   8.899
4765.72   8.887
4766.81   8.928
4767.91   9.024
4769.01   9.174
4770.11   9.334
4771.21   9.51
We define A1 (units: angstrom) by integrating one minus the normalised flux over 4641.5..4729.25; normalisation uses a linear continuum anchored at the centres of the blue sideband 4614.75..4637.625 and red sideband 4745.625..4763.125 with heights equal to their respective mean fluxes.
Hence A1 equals 5.1 angstrom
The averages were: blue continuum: 9.32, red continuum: 9.35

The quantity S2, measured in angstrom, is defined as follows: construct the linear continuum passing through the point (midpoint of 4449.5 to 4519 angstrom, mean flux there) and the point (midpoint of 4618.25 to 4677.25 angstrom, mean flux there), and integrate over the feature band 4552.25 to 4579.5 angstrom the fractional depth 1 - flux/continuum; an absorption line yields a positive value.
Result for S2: -1.37 angstrom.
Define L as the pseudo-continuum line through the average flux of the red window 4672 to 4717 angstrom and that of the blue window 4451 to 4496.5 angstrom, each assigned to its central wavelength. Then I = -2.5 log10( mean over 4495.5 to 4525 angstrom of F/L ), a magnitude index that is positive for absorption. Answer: -0.09 mag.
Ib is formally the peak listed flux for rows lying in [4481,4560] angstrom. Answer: 9.451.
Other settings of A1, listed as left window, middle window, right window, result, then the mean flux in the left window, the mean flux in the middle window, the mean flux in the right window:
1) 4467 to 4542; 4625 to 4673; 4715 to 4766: 0.4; 8.5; 8.84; 9.18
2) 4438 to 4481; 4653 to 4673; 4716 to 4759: 0.3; 7.95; 8.76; 9.2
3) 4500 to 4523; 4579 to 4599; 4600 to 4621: 1.2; 9.09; 8.55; 9.08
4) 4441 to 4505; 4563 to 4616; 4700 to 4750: -2.1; 8.17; 8.88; 8.97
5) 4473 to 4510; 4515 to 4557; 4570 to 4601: 1.7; 8.64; 8.33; 8.73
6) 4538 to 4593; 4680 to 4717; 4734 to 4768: 1.5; 8.73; 8.74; 9.25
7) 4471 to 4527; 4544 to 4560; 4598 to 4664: 0.2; 8.67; 8.73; 9.02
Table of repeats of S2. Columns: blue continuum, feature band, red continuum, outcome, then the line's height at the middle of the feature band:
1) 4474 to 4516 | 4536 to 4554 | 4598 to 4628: 1.1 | 8.91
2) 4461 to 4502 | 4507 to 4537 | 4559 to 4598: 0.4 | 8.57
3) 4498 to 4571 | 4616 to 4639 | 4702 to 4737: -1.4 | 8.76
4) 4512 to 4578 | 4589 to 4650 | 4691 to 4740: -2.0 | 8.73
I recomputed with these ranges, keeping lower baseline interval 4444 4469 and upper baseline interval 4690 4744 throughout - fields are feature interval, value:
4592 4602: -0.070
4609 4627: -0.113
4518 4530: -0.042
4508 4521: -0.133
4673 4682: -0.023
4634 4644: -0.027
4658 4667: -0.030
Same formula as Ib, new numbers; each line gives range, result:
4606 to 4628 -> 9.809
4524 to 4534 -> 8.321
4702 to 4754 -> 9.522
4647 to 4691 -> 9.098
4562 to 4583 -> 9.489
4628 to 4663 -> 9.62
